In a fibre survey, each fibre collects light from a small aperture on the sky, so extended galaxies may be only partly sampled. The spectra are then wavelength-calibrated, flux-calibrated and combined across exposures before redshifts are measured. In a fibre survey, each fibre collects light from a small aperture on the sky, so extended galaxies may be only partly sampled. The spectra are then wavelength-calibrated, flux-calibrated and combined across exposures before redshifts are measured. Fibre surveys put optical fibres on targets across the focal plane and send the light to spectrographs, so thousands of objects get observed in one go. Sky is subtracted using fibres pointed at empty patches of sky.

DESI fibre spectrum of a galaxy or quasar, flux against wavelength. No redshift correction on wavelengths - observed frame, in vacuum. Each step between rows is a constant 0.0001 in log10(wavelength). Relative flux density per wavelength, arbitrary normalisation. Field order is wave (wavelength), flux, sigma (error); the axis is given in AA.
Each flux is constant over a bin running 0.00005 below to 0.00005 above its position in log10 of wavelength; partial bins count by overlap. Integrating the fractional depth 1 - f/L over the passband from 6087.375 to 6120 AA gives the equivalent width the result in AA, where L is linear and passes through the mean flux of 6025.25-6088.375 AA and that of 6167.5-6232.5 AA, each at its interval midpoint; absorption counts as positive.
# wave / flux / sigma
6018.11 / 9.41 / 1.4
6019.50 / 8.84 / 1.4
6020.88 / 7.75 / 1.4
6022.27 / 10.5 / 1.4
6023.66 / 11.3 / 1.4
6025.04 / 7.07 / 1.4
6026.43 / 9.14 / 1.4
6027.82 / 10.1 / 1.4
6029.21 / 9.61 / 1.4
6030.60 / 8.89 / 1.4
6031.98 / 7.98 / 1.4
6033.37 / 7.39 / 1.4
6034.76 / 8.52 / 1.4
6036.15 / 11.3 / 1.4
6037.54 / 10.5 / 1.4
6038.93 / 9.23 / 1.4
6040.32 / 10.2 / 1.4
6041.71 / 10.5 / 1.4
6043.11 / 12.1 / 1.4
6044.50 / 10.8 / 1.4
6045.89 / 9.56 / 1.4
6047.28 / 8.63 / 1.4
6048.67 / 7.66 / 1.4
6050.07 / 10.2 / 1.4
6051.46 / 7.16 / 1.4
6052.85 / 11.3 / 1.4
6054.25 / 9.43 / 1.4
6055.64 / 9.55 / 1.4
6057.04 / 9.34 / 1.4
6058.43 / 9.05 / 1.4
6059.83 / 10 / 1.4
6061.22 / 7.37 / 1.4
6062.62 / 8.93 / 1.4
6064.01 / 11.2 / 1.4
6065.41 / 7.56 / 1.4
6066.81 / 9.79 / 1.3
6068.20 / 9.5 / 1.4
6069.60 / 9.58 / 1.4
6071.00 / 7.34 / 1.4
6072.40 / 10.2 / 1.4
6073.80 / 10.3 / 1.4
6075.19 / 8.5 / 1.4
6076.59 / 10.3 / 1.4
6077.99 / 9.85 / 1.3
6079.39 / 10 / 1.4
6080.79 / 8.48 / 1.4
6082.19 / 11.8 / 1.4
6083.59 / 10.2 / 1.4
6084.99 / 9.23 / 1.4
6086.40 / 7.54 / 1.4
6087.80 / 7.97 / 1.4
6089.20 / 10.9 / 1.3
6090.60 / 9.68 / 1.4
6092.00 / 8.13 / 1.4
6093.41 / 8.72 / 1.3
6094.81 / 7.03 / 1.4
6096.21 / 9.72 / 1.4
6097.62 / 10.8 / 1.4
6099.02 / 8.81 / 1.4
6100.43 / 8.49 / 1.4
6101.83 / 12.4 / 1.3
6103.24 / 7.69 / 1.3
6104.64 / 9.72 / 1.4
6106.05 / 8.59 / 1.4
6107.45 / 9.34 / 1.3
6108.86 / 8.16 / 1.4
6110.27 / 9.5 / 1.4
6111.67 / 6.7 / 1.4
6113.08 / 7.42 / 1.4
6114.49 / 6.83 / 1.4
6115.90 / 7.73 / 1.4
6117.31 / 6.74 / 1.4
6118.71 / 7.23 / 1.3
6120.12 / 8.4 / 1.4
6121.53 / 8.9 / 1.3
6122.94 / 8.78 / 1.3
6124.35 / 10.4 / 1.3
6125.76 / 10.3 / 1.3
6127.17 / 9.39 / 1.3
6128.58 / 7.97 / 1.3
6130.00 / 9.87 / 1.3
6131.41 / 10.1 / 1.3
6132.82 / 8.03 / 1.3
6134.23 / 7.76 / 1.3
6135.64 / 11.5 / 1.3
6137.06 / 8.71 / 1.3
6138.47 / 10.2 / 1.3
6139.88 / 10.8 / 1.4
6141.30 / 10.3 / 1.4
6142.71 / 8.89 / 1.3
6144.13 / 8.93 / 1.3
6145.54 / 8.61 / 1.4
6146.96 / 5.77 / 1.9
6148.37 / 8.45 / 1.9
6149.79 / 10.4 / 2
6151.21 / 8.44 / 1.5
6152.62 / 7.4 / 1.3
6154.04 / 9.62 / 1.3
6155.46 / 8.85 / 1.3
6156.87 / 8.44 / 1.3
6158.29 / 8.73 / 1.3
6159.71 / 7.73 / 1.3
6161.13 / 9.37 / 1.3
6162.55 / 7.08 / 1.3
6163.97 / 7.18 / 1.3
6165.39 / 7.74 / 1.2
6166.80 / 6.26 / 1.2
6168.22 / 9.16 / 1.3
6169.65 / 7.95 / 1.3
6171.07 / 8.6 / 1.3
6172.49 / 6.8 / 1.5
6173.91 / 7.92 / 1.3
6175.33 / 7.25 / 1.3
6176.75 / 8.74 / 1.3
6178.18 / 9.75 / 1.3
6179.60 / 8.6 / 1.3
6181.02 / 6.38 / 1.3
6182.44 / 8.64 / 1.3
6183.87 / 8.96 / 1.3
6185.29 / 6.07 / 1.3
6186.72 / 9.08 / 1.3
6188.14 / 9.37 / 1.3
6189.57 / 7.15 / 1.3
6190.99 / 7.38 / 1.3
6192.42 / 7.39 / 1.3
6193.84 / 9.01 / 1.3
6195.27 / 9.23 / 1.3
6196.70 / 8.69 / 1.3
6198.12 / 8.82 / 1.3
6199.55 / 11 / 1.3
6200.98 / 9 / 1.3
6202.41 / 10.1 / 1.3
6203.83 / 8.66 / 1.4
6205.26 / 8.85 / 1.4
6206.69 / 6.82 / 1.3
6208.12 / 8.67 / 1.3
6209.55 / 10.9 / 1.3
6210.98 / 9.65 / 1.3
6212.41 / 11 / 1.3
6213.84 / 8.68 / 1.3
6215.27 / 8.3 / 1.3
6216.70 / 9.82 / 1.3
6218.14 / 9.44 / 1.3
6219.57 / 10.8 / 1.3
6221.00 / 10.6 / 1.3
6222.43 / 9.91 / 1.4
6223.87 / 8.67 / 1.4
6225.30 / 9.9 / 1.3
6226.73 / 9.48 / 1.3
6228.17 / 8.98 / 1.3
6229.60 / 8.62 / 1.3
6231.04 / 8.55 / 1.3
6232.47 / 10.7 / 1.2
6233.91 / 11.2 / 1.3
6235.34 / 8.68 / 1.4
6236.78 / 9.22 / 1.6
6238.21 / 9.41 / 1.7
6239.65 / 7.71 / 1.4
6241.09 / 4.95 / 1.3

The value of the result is 2.1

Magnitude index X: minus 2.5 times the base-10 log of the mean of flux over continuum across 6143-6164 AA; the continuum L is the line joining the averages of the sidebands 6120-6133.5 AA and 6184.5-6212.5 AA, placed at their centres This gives 0.087 mag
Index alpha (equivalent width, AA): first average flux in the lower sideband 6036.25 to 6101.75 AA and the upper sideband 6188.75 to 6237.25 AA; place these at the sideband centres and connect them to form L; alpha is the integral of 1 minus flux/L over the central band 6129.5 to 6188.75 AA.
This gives 5.0 AA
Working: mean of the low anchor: 9.46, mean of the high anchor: 9.23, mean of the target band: 8.53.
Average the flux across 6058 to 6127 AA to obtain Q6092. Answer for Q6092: 9.02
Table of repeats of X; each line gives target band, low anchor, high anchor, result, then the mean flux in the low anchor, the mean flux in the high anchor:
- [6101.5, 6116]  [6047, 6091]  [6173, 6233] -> 0.09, 9.33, 8.93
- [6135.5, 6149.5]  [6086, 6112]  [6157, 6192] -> -0.09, 8.99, 8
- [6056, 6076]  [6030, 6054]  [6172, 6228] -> 0.03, 9.53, 8.87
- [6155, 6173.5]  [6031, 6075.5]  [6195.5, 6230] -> 0.18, 9.4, 9.4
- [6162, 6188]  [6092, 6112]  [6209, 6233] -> 0.18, 8.99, 9.63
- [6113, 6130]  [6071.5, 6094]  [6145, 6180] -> 0.05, 9.47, 8.19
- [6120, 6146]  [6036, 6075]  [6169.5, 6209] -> -0.06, 9.54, 8.41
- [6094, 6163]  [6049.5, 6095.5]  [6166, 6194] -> -0.02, 9.28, 8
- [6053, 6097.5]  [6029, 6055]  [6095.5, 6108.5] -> 0.02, 9.52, 9.47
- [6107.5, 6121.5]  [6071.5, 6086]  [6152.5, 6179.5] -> 0.17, 9.8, 8.16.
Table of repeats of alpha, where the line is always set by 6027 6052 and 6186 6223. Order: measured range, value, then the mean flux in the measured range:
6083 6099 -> 0.5 AA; 9.06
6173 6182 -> 1.1 AA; 8.1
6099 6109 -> 0.1 AA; 9.23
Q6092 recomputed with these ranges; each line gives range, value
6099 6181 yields 8.59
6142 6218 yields 8.5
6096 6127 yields 8.75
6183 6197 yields 8.22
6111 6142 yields 8.82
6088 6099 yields 9.2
